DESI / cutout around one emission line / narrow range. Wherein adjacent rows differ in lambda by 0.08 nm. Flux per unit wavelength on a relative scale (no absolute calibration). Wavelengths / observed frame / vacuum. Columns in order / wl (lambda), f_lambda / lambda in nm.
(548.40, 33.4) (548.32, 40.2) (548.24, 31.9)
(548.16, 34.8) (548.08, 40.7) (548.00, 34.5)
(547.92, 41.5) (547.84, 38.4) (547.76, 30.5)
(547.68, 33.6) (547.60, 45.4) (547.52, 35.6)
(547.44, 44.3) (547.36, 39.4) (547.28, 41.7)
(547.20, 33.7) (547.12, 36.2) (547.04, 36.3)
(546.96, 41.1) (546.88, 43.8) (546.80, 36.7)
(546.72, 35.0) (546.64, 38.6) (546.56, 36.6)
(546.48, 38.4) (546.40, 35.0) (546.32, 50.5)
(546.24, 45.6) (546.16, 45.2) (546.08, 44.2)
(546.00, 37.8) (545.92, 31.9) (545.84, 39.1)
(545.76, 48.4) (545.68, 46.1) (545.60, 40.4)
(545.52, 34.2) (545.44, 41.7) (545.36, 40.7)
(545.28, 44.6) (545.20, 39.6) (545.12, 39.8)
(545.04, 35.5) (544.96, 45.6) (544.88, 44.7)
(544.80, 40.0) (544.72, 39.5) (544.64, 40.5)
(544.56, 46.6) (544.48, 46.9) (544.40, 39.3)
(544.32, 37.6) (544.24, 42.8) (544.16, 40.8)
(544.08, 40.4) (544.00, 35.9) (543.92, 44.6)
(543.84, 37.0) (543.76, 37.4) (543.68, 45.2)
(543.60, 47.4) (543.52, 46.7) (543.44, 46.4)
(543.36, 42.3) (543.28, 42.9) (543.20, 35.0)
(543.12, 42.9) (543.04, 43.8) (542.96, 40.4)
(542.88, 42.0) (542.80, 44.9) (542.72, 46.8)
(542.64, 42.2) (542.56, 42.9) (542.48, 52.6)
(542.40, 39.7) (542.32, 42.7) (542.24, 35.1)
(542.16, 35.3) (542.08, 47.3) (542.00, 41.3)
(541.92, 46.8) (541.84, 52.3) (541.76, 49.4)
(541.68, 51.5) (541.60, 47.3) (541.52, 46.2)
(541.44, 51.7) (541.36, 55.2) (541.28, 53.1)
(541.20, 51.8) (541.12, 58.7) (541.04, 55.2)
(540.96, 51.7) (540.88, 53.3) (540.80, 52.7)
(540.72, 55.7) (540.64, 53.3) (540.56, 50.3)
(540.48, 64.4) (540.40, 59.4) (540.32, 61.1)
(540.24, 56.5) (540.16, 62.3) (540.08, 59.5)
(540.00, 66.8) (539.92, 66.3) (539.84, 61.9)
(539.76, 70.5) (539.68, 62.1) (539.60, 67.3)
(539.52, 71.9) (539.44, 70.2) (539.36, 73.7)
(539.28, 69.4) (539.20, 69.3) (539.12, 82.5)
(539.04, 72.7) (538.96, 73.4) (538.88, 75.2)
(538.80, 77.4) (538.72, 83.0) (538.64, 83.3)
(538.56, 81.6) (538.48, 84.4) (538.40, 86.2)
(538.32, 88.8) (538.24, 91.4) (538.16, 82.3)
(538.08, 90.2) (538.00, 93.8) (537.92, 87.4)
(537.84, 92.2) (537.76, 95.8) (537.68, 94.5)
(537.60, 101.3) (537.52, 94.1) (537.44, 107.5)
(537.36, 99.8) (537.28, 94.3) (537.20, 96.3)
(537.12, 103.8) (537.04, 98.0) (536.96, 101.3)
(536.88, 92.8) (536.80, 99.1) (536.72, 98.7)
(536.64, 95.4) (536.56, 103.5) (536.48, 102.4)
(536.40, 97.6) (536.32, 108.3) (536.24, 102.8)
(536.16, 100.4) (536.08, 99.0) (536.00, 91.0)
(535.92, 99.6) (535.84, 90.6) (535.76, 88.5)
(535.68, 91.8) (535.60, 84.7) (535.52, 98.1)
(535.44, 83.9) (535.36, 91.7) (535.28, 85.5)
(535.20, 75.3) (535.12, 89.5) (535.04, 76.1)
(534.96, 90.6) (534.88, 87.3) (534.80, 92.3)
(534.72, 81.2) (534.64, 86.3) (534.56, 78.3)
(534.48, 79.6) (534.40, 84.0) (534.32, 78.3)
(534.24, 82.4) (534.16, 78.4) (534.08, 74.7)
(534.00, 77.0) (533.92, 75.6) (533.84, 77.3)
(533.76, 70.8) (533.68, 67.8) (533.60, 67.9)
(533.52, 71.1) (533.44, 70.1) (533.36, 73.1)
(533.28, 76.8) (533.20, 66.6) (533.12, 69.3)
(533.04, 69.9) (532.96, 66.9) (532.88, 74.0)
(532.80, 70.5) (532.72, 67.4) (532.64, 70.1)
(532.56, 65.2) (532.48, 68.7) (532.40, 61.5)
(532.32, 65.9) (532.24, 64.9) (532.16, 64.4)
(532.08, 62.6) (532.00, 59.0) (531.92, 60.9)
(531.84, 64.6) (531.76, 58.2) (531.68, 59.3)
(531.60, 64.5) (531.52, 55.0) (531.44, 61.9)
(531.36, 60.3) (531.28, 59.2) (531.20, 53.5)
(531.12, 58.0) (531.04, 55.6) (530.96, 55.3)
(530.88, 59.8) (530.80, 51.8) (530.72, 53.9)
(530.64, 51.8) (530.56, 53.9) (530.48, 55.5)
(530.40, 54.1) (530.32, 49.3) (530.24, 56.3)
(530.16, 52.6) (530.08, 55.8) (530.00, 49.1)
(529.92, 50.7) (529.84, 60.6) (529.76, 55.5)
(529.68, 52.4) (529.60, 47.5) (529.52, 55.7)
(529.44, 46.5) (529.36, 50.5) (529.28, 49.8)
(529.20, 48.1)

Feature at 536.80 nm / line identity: C IV 1549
